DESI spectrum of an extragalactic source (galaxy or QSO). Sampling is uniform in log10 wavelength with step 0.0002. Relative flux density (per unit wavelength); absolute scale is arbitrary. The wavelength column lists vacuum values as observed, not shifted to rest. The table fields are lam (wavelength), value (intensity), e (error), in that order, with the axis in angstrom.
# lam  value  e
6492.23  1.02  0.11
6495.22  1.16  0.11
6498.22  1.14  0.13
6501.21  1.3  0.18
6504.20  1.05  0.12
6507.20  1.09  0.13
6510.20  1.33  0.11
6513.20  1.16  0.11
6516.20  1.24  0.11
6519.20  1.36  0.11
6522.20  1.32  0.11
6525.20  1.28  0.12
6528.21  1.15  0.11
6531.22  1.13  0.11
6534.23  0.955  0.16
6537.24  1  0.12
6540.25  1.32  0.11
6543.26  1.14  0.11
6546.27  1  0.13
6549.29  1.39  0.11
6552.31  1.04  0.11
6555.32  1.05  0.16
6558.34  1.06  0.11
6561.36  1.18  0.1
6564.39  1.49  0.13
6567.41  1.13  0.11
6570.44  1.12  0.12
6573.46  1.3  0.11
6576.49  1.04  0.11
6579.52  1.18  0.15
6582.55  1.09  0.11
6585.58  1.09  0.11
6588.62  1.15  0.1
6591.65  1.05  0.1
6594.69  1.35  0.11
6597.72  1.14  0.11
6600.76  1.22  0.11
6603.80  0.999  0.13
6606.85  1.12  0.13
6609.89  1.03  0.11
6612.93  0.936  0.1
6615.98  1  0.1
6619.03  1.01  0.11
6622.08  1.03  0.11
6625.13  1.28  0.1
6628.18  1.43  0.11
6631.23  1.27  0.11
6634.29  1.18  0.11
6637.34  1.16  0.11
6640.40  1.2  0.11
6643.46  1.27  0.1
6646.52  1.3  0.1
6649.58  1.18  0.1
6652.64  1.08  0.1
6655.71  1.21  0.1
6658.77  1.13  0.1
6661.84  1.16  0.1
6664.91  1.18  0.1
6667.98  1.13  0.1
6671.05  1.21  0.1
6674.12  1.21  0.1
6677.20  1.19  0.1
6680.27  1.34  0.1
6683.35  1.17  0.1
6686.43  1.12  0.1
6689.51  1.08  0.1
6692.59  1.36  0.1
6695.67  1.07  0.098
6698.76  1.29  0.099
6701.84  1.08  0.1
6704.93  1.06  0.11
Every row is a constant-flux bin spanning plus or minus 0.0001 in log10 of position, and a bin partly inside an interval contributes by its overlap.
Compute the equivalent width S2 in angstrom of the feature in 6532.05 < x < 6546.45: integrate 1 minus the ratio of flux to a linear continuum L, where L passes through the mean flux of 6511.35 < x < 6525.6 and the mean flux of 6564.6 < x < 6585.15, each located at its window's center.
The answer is 1.6 angstrom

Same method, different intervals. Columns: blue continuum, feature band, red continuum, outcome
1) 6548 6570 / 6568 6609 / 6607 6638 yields 0.7 angstrom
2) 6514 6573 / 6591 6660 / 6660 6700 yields 1.7 angstrom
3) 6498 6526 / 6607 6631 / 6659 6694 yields 1.8 angstrom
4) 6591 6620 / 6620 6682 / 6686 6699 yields -3.8 angstrom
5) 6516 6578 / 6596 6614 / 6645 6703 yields 1.5 angstrom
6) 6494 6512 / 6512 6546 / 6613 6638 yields -0.2 angstrom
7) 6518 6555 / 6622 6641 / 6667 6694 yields -0.7 angstrom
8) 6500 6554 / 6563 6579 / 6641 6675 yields -0.4 angstrom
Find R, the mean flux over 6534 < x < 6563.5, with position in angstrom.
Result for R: 1.13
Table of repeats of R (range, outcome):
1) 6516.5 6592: 1.16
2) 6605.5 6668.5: 1.16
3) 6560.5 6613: 1.15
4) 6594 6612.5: 1.12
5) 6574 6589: 1.12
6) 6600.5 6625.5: 1.05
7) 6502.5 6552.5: 1.18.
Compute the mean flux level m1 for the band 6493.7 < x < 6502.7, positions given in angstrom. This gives 1.2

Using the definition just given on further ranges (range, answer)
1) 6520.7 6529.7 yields 1.25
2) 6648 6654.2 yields 1.13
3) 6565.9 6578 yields 1.15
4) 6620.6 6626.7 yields 1.16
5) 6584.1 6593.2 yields 1.1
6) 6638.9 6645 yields 1.24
